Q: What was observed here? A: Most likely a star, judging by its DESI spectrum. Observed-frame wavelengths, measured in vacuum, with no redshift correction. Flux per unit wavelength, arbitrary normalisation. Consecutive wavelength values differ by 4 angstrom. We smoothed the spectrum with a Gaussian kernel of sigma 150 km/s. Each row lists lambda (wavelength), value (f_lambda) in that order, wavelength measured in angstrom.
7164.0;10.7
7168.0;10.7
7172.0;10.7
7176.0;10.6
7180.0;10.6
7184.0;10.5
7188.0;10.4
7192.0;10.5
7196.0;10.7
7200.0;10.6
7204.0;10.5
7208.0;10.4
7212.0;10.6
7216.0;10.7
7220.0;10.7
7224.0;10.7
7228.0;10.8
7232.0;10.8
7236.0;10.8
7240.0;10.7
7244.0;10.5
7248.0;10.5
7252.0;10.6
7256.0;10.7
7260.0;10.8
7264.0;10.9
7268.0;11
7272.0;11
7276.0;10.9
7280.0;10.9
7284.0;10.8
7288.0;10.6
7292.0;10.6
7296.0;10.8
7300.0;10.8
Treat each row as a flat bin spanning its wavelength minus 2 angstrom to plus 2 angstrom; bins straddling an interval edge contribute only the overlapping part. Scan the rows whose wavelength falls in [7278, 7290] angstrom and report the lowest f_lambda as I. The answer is 10.6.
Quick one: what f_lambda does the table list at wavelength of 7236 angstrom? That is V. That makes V 10.8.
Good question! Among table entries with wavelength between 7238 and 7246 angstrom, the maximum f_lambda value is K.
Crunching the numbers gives 10.7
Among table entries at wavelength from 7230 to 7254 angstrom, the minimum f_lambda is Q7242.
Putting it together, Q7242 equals 10.5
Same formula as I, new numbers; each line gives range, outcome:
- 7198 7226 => 10.4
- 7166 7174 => 10.7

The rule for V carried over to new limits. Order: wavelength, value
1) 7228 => 10.8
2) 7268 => 11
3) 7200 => 10.6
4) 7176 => 10.6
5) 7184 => 10.5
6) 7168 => 10.7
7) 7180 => 10.6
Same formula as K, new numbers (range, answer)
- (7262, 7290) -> 11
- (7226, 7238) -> 10.8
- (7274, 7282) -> 10.9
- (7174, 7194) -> 10.6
